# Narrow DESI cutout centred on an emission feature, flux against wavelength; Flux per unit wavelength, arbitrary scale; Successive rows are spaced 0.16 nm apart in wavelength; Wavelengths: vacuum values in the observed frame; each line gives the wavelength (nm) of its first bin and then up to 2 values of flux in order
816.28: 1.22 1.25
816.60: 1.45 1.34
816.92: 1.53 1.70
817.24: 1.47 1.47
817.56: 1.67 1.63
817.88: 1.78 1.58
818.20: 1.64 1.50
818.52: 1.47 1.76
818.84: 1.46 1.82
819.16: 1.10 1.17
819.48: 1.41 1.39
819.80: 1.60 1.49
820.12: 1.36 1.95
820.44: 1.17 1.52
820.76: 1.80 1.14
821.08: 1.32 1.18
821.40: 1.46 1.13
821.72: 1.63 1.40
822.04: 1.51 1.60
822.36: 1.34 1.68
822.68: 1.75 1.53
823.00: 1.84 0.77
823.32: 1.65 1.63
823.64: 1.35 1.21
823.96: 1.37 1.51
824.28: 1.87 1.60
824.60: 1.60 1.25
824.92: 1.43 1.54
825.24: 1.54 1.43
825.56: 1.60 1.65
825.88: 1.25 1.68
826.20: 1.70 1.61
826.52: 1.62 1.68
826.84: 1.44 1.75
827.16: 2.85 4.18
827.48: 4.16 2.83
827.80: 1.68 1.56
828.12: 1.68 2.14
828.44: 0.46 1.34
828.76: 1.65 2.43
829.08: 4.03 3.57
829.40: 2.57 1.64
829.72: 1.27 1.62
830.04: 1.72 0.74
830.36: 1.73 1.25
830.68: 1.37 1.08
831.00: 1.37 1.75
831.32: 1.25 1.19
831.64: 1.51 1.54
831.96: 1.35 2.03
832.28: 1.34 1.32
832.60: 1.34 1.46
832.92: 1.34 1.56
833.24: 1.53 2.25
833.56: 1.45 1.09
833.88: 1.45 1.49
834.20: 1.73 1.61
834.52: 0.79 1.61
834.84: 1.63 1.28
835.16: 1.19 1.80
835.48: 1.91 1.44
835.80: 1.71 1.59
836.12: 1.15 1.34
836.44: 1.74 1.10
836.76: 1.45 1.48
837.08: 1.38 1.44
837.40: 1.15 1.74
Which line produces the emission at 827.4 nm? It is [S II] 6716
